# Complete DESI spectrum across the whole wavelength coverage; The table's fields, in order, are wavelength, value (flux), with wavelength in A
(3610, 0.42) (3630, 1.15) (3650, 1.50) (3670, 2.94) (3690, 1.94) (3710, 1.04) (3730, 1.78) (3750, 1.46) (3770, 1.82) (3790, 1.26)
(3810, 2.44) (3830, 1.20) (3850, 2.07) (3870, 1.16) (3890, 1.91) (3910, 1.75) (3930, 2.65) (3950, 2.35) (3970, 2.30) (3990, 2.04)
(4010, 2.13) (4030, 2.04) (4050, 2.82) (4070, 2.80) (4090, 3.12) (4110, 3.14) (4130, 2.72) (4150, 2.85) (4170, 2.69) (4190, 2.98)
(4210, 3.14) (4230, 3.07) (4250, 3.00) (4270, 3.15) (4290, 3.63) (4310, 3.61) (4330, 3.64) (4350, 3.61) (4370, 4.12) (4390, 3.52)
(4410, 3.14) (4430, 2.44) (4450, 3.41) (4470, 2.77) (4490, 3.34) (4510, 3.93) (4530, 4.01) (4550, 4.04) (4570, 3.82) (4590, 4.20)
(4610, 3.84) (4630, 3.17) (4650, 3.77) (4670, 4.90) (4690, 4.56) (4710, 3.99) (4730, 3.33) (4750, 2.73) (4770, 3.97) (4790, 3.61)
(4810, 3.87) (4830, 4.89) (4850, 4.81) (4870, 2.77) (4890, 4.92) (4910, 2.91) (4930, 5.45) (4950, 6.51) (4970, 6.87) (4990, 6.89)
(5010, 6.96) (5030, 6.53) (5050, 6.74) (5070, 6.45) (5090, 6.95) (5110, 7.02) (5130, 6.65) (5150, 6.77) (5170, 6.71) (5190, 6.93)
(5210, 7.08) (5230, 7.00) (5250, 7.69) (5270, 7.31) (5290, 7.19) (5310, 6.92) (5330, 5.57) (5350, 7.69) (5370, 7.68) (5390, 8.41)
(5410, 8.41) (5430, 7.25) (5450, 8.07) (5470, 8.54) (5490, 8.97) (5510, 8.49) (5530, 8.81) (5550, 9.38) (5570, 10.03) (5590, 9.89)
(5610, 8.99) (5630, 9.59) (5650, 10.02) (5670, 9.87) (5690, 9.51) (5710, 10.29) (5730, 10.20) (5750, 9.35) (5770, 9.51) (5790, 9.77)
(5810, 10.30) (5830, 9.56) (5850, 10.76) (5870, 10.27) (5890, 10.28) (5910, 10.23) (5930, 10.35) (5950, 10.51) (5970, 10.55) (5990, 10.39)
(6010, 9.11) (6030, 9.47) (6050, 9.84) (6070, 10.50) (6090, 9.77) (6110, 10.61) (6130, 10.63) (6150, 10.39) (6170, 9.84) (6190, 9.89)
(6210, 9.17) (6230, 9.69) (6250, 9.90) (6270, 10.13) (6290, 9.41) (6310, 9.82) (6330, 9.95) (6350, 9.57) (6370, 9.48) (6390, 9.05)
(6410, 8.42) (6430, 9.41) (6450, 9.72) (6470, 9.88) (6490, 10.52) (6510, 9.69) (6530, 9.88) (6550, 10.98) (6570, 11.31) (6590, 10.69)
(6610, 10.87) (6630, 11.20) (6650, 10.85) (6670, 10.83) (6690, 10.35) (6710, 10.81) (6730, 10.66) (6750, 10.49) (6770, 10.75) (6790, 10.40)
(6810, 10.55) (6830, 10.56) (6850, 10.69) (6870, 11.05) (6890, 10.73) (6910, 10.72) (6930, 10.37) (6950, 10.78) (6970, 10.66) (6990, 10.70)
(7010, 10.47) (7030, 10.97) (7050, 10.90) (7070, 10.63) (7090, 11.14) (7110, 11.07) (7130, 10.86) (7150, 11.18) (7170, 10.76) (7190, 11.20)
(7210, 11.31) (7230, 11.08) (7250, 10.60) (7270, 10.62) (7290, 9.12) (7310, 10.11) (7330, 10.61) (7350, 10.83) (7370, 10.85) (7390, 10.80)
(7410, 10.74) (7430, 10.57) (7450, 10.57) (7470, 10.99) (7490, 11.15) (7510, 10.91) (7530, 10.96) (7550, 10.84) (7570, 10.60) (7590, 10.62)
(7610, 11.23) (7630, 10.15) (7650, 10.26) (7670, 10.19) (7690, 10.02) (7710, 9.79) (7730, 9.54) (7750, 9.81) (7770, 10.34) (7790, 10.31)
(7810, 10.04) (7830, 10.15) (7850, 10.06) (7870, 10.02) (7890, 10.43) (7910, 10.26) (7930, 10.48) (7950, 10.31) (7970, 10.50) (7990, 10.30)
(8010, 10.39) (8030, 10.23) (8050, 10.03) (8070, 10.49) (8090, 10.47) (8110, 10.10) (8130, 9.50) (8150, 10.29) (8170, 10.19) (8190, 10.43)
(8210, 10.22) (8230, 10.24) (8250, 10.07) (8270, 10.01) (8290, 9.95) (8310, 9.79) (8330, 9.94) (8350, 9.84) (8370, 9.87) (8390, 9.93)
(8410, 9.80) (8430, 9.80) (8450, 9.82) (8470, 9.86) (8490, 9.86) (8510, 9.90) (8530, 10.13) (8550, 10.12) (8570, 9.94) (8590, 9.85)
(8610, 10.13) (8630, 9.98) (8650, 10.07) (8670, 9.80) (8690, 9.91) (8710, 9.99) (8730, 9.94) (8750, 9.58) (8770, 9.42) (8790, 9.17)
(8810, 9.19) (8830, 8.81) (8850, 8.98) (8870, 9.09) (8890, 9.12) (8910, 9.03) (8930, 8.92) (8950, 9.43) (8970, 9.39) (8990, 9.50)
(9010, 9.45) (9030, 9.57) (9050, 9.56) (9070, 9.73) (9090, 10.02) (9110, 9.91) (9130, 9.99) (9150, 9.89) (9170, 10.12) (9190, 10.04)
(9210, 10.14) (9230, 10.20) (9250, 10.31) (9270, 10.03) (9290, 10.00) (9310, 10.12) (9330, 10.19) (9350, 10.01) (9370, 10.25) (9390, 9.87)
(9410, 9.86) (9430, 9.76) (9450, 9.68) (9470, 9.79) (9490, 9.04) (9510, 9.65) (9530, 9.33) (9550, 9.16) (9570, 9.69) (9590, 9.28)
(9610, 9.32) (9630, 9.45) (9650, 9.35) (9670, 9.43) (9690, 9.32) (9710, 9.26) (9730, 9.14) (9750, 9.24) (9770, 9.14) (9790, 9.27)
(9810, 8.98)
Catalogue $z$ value 0.24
